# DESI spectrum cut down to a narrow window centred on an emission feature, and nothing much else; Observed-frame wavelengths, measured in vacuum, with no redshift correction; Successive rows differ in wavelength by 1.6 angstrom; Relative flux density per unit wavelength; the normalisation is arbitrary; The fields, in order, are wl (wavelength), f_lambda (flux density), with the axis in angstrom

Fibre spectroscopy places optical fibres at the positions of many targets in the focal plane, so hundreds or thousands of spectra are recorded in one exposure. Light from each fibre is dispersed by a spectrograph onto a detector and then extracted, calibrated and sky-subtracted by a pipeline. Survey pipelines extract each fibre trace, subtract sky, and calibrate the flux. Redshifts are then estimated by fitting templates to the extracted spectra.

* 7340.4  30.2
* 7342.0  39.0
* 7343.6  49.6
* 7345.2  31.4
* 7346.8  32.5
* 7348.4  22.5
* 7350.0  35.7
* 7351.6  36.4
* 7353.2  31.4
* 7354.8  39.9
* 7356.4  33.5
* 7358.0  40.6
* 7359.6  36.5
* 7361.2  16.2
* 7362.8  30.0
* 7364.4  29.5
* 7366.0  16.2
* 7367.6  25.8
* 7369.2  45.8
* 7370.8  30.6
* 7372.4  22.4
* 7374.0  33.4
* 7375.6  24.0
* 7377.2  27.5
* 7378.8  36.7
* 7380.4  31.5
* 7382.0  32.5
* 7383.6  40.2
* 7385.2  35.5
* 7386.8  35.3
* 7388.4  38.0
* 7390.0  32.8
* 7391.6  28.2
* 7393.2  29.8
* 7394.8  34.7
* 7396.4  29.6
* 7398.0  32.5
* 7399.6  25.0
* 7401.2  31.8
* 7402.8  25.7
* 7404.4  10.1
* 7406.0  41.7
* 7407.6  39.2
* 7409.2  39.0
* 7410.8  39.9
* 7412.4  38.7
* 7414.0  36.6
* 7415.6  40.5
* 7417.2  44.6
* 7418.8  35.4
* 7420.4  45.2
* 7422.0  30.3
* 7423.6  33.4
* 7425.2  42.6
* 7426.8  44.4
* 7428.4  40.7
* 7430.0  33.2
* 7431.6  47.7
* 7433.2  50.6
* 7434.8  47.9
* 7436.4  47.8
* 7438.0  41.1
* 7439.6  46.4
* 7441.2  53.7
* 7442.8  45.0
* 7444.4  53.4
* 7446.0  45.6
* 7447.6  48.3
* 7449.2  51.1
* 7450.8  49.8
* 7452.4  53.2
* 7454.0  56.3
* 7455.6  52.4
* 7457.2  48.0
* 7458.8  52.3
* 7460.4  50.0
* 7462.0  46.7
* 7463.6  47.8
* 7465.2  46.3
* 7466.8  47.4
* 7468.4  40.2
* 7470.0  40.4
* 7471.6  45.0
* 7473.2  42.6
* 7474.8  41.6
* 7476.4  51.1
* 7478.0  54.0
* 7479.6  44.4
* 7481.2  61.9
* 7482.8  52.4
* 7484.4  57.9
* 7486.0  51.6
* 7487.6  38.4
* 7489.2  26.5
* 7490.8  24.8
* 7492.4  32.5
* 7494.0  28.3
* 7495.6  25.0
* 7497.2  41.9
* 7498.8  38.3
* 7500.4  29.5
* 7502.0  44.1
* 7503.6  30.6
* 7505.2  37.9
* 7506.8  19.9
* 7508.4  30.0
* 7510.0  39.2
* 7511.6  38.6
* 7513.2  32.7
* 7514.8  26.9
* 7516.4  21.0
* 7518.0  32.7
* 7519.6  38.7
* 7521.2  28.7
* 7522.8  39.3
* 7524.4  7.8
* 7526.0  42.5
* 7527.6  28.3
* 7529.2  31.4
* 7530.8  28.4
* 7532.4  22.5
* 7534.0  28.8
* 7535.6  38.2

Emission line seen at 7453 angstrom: Mg II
